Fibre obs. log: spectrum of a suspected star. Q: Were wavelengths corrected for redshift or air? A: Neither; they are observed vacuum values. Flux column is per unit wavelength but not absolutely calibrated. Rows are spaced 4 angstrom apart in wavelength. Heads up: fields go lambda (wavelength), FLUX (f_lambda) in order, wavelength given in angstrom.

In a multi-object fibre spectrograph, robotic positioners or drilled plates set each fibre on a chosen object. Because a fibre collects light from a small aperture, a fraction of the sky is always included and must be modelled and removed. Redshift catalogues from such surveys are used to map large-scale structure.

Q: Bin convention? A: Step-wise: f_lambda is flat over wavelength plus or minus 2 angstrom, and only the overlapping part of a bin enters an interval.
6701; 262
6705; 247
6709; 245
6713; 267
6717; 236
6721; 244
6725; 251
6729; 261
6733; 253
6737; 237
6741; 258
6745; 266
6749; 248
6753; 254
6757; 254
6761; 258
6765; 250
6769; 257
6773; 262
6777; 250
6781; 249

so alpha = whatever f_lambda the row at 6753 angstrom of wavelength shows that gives 254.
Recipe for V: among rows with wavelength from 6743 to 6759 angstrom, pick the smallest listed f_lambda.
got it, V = 248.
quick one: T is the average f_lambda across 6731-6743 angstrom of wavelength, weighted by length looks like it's 249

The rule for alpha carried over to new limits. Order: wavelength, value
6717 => 236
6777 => 250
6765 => 250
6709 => 245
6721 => 244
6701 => 262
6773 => 262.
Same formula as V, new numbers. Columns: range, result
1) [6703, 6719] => 236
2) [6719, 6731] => 244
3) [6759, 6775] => 250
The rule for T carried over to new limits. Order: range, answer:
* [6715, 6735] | 249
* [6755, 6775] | 256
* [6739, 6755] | 256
